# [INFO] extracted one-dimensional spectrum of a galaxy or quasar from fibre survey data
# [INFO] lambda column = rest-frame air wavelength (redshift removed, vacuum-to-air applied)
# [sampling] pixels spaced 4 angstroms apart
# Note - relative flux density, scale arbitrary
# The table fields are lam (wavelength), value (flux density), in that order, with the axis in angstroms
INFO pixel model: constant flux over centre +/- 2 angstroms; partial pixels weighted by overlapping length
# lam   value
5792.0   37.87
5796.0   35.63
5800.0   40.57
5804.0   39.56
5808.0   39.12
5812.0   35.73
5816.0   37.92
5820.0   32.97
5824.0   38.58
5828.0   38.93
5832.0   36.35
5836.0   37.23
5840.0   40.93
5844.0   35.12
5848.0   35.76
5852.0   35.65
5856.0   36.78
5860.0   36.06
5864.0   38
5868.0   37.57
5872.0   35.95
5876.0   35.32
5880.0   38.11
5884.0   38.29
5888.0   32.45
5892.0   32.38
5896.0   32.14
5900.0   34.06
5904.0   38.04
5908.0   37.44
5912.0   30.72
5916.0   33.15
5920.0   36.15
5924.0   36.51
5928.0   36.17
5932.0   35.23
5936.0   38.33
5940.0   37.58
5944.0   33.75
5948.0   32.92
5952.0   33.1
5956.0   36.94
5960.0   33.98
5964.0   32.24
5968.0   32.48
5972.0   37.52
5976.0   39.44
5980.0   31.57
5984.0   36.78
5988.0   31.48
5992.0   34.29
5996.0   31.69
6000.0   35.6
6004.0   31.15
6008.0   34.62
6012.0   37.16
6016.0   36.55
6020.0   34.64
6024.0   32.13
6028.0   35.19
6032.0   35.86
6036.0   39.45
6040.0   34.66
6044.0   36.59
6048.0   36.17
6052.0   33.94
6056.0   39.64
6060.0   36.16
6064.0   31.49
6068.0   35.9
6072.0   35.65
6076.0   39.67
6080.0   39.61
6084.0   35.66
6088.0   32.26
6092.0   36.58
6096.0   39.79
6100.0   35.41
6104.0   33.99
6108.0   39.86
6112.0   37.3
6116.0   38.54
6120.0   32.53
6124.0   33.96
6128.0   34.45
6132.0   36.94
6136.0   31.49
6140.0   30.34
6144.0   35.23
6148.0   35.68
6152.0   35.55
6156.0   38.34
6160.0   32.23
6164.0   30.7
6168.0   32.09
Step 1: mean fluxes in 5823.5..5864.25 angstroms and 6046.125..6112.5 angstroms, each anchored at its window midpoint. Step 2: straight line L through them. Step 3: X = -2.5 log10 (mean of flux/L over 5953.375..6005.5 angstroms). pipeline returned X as 0.08 mag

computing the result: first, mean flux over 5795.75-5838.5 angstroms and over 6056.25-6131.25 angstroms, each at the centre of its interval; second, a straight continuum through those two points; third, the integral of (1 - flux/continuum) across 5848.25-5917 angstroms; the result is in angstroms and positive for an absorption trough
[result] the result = 3.4 angstroms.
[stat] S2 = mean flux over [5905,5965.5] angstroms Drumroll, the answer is 35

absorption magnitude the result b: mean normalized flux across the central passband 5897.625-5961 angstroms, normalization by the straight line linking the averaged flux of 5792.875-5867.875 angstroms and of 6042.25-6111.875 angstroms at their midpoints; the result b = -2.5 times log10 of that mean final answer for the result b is 0.05 mag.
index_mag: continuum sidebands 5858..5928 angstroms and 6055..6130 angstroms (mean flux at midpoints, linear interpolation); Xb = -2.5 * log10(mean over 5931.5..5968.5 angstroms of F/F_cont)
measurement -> 0.03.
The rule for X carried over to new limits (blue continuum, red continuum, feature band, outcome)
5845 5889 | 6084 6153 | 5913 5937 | 0.02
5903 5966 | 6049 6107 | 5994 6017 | 0.04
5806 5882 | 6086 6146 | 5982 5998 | 0.08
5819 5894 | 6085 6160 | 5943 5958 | 0.06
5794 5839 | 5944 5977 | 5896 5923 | 0.03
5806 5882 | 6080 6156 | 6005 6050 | 0.01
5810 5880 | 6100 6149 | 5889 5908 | 0.06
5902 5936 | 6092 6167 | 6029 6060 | -0.04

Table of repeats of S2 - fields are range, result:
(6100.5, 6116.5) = 37.1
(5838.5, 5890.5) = 36.5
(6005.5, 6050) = 35.7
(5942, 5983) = 34.5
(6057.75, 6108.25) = 36.2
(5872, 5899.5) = 34.8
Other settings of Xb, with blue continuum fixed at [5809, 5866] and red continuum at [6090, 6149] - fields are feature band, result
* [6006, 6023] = 0.01 mag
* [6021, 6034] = 0.05 mag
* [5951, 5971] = 0.07 mag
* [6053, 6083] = -0.03 mag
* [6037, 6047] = -0.01 mag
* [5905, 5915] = 0.07 mag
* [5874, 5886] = -0.02 mag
